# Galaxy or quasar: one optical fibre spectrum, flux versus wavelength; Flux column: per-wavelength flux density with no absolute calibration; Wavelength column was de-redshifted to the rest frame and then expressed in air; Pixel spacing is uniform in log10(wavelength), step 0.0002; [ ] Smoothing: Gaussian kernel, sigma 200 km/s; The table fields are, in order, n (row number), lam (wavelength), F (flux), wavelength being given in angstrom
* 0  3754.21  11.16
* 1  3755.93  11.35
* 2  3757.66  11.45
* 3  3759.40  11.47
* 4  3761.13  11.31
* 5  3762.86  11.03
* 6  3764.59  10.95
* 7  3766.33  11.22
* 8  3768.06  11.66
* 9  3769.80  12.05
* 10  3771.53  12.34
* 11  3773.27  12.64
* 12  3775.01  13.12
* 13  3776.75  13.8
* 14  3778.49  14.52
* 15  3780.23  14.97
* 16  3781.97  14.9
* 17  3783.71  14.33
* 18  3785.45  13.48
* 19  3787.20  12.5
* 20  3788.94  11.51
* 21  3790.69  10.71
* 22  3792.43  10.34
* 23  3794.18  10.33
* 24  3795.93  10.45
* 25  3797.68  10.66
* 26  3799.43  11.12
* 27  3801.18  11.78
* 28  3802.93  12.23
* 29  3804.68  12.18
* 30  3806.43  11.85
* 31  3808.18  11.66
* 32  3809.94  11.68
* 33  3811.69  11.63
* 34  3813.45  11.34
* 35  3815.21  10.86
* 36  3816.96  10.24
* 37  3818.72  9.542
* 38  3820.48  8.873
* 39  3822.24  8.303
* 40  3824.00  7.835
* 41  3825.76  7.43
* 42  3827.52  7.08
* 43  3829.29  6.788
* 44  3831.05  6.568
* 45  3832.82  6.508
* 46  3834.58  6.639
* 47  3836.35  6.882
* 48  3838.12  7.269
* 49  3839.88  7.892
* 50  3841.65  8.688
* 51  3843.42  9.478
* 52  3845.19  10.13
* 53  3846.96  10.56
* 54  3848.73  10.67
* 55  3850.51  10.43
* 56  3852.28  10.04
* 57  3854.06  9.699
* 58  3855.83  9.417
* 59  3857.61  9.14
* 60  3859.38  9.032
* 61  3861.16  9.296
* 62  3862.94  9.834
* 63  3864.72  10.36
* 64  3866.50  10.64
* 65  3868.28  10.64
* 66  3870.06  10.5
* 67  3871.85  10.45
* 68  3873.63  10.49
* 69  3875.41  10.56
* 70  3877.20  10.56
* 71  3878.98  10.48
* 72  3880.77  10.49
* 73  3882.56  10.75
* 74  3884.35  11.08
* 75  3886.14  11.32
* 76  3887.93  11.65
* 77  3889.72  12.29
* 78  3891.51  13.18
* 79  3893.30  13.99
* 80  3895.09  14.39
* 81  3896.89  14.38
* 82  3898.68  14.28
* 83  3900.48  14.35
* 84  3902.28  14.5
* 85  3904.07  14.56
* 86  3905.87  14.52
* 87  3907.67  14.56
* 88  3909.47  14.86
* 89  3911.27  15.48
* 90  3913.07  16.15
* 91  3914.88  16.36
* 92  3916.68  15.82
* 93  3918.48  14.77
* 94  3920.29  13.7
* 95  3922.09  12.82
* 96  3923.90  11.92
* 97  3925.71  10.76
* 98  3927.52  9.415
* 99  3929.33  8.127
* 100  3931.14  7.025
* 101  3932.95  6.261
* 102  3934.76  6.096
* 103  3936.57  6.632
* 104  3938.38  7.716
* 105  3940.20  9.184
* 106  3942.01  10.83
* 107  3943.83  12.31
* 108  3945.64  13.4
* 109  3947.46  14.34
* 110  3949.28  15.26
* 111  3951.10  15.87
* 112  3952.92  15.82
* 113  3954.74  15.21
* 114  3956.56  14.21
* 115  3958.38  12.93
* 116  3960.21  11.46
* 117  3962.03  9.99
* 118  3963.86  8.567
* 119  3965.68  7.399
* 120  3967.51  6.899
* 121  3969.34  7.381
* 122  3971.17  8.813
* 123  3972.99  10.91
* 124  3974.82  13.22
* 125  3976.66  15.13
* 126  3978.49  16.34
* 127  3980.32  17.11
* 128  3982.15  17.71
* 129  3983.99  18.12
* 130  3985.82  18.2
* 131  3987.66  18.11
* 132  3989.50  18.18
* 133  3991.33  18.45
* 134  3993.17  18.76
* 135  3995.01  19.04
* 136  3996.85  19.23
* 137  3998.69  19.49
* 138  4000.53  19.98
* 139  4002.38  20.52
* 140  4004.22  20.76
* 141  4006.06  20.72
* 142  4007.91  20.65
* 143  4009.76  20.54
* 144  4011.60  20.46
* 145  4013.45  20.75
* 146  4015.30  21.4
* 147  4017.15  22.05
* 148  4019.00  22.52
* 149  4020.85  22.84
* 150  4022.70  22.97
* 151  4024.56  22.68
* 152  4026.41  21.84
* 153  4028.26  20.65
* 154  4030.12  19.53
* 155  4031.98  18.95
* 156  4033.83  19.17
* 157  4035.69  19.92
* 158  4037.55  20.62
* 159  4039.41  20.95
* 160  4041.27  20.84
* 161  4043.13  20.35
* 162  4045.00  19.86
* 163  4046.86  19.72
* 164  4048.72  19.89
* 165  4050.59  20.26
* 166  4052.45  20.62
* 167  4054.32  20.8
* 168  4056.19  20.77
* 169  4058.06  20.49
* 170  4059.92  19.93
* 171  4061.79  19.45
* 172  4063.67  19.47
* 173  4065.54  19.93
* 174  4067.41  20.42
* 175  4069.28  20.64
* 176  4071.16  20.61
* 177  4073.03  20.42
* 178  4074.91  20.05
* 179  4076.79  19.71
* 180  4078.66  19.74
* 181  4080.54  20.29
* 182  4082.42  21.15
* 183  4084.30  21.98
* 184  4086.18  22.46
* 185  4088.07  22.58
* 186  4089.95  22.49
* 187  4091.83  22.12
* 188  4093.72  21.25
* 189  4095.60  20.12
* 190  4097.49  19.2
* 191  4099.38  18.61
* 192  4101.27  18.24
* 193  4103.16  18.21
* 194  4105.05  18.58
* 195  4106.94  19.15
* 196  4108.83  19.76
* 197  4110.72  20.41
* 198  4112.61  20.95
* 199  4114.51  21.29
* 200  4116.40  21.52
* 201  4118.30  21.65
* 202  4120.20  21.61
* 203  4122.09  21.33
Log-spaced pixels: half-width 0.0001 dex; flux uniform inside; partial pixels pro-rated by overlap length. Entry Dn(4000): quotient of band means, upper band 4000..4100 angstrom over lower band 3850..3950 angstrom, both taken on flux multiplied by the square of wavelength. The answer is 1.9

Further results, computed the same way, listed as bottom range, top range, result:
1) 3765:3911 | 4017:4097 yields 2.09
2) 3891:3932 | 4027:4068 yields 1.60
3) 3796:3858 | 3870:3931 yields 1.39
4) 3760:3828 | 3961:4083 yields 1.85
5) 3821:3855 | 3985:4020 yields 2.60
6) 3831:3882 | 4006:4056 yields 2.39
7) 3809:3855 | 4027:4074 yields 2.52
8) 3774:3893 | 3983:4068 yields 2.13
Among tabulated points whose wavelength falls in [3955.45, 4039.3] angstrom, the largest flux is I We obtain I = 22.97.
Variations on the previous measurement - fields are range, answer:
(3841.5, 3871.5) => 10.67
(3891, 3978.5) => 16.36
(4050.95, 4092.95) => 22.58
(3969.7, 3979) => 16.34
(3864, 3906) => 14.56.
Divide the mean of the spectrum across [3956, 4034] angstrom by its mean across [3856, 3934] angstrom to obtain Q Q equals 1.4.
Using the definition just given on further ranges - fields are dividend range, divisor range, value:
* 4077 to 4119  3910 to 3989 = 1.65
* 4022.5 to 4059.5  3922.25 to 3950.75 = 2.02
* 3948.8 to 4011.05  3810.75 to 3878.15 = 1.69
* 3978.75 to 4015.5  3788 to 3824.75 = 1.80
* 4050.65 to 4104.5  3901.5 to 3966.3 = 1.67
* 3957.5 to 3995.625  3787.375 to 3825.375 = 1.30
